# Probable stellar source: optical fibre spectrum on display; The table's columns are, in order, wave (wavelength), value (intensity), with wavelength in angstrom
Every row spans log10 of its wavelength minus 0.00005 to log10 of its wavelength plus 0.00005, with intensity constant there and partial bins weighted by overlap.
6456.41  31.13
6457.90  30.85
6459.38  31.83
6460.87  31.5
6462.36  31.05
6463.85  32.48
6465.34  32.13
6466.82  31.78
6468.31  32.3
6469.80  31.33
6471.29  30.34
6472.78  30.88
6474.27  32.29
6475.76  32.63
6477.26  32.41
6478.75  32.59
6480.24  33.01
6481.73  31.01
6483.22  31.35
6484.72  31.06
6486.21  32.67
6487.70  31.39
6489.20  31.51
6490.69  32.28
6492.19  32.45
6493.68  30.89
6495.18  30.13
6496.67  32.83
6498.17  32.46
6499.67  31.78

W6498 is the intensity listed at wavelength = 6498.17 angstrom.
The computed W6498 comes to 32.46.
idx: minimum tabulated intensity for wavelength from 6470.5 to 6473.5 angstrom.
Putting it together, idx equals 30.34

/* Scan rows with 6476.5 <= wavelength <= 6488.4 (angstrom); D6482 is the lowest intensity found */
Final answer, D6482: 31.01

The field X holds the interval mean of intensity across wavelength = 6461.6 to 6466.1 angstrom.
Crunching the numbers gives 31.9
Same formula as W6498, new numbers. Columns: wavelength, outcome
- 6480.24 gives 33.01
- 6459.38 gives 31.83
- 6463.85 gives 32.48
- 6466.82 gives 31.78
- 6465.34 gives 32.13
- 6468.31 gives 32.3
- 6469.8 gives 31.33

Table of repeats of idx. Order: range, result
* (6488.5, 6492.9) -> 31.51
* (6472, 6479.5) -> 30.88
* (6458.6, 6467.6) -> 31.05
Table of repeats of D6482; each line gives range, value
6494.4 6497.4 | 30.13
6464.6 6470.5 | 31.33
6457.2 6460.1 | 30.85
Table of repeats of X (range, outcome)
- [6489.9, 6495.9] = 31.4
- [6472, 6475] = 31.6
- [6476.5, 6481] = 32.6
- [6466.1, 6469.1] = 32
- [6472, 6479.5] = 32.1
